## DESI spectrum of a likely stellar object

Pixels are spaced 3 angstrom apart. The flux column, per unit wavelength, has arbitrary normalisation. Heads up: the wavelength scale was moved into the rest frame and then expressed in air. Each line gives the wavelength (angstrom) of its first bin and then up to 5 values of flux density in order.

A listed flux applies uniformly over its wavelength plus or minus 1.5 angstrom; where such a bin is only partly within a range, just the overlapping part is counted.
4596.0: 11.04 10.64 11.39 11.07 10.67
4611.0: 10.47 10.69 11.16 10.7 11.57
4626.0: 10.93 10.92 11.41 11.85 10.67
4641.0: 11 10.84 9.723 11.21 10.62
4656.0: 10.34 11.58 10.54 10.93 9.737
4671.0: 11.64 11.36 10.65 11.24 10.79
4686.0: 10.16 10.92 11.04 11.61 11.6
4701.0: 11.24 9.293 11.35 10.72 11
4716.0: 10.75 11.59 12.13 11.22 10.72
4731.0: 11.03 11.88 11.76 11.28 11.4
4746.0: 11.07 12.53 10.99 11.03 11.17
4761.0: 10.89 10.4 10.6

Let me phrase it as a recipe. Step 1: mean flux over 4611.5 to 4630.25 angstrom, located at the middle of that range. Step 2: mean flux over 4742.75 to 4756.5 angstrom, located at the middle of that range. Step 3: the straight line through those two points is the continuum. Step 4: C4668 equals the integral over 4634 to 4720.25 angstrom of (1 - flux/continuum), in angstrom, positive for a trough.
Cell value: 2.1 angstrom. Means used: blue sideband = 11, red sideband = 11.4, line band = 10.9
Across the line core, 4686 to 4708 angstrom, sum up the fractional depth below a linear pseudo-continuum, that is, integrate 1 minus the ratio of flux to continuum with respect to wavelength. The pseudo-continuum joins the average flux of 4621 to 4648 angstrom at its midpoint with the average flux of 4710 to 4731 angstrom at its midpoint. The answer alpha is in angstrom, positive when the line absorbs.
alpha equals 0.4 angstrom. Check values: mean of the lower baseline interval 11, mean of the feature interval 10.9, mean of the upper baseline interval 11.2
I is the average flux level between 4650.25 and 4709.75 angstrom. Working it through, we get 10.9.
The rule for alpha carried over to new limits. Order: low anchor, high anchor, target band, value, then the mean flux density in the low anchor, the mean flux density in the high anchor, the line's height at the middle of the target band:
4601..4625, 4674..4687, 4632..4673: 0.07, 11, 10.8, 10.9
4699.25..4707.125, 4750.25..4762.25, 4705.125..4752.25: -2.39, 10.5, 11.1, 10.8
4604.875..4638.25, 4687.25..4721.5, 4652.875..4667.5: 0.37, 11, 11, 11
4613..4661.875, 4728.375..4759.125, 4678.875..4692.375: 0.42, 10.9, 11.4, 11.1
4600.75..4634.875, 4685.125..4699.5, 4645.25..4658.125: 0.62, 11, 11.1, 11.1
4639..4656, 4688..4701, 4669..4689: 0.26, 10.6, 11.3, 11.1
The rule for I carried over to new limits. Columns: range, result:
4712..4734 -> 11.3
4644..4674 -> 10.7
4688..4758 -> 11.2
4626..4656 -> 10.9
